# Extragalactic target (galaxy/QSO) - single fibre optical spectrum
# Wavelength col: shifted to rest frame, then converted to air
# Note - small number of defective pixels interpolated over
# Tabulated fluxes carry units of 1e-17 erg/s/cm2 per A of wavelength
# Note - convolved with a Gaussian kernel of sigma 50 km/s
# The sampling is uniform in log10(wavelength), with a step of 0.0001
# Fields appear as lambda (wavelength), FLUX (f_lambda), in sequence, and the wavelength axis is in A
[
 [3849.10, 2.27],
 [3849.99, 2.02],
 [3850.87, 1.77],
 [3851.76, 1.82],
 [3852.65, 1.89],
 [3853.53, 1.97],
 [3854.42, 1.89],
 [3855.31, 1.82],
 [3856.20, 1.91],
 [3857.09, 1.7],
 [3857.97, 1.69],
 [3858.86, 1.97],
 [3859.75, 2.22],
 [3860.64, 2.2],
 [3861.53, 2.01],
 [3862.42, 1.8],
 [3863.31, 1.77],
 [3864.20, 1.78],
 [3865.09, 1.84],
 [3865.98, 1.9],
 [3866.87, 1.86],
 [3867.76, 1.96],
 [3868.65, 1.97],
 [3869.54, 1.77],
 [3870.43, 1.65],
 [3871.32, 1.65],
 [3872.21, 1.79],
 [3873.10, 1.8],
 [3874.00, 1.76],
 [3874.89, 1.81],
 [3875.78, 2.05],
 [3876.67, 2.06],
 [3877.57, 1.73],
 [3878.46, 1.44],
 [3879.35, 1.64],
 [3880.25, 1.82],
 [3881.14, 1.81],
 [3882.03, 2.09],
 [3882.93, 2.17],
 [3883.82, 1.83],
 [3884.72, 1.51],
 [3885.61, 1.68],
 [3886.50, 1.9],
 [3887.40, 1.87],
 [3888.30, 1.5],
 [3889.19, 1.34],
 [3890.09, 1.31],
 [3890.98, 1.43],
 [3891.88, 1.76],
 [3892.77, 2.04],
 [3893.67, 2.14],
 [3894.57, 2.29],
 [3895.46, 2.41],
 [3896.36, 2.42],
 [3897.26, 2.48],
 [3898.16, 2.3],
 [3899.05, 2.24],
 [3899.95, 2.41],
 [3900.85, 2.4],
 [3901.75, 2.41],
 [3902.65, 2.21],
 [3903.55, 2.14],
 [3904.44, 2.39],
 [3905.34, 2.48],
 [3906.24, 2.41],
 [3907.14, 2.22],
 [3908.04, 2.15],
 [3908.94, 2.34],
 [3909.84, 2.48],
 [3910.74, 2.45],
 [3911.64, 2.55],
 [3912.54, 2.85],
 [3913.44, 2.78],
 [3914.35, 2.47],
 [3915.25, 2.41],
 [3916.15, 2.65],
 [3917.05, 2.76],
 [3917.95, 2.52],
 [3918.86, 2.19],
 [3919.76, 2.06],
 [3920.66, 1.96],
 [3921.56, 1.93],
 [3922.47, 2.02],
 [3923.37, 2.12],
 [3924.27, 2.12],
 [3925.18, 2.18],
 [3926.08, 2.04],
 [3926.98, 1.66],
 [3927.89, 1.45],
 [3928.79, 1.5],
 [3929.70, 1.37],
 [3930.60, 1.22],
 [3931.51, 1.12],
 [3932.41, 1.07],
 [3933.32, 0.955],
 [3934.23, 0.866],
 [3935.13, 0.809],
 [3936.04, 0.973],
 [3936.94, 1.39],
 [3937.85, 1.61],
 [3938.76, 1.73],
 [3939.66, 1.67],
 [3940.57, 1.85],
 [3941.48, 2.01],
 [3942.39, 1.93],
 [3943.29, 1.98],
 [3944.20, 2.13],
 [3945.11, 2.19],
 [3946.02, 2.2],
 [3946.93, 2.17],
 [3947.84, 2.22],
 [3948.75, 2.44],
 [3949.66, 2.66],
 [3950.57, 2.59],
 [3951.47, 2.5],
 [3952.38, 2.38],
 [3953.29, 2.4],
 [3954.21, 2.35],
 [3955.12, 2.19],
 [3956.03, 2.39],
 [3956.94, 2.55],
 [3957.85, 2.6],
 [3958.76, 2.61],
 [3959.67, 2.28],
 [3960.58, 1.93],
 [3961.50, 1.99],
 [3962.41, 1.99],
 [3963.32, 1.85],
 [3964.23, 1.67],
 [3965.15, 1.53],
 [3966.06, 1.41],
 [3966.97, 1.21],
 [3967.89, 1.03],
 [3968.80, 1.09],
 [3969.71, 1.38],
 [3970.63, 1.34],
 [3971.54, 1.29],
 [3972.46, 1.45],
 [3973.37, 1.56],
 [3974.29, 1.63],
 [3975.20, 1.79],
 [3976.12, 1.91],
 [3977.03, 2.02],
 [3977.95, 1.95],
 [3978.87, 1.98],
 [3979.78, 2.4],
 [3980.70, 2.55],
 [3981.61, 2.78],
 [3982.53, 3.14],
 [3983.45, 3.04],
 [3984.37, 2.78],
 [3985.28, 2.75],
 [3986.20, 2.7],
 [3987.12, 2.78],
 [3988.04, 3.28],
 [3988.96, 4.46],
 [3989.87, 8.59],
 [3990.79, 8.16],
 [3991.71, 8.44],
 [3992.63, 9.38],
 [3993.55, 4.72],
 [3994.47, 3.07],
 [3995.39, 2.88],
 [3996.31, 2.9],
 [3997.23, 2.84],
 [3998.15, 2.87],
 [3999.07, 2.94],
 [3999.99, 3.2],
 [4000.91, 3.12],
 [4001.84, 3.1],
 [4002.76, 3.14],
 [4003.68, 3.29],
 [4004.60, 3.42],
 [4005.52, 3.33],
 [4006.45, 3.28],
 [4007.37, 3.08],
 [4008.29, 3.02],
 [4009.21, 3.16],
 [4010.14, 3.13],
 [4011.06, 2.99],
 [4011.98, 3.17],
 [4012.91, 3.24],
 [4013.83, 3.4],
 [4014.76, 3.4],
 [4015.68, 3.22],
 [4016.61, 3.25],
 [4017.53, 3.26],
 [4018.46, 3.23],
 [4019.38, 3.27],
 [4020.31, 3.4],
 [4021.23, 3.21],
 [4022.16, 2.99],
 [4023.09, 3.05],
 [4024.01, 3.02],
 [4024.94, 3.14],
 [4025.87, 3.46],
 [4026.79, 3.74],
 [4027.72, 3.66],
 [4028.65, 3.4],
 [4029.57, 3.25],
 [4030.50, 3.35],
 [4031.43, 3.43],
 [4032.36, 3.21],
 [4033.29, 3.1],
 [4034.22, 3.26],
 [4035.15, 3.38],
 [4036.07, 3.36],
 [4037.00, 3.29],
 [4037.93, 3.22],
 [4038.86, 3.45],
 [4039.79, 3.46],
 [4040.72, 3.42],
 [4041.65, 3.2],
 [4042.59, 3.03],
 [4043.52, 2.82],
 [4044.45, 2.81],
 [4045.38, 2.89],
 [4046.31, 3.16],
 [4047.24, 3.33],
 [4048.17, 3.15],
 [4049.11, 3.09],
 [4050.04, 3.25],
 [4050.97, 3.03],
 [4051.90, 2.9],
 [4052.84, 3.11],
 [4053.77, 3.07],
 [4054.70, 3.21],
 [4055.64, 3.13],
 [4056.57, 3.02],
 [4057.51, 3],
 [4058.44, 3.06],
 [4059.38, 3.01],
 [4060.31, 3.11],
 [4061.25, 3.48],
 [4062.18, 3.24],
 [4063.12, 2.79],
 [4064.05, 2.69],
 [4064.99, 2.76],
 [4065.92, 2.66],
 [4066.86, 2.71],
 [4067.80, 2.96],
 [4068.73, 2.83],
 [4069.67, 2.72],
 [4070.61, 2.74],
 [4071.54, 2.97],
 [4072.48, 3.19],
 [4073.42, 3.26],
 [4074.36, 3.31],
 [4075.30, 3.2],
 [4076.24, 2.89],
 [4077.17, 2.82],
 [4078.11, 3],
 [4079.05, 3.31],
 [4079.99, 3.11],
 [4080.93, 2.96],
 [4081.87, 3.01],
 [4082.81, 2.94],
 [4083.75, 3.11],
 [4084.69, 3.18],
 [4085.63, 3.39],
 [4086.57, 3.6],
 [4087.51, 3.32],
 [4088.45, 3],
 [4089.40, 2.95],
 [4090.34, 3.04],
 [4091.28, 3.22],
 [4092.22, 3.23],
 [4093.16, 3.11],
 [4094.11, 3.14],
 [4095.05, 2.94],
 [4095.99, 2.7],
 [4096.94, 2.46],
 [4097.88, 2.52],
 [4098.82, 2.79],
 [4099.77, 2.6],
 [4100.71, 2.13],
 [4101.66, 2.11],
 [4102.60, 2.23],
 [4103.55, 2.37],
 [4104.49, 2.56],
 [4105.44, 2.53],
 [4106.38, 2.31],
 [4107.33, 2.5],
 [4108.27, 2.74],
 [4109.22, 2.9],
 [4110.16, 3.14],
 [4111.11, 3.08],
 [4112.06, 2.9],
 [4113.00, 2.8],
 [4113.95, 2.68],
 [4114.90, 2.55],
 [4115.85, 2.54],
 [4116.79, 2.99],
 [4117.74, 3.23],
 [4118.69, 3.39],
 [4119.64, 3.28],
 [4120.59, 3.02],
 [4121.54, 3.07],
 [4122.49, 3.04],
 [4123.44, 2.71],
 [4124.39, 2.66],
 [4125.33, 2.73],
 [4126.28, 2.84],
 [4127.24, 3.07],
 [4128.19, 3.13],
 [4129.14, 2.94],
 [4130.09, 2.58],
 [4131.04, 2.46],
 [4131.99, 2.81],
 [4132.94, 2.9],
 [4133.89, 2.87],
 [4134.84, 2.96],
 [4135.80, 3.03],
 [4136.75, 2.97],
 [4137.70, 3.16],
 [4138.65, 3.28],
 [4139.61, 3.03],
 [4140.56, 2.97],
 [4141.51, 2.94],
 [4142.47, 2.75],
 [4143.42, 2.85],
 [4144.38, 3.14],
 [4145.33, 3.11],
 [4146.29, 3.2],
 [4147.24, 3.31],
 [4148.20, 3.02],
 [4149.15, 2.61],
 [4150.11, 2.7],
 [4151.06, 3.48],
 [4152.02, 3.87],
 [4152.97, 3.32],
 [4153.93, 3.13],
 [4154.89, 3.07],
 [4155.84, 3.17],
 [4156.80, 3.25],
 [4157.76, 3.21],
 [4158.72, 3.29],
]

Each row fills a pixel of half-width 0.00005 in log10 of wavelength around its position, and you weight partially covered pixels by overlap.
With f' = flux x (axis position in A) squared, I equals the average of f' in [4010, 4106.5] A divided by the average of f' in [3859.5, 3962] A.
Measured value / 1.64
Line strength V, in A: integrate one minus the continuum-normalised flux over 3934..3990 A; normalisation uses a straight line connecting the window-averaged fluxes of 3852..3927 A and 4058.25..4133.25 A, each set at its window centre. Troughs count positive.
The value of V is 5.0 A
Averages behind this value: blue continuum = 2.04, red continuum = 2.9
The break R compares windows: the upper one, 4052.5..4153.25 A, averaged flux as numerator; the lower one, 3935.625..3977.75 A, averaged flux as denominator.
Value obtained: 1.5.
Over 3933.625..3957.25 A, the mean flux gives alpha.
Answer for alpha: 2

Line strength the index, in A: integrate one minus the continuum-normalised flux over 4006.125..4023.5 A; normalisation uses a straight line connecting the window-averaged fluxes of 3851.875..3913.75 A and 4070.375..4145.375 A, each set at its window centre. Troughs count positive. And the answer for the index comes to -4.5 A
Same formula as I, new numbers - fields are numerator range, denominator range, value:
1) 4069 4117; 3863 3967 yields 1.58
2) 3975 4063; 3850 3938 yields 1.84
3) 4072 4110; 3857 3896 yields 1.75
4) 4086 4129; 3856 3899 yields 1.70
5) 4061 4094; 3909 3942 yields 1.74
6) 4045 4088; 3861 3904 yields 1.75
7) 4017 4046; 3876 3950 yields 1.74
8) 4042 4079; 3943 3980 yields 1.60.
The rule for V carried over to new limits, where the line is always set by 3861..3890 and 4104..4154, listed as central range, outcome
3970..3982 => 2.0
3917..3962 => 2.9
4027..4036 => -3.1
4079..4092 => -1.9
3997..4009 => -3.9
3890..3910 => -3.3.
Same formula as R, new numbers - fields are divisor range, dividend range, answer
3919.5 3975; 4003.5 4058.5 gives 1.77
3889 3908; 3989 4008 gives 1.98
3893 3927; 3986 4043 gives 1.55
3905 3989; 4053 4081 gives 1.46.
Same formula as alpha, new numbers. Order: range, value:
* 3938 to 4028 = 2.83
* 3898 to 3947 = 2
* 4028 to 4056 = 3.19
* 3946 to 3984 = 2.06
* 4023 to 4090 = 3.13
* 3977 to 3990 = 3.05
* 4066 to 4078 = 2.96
